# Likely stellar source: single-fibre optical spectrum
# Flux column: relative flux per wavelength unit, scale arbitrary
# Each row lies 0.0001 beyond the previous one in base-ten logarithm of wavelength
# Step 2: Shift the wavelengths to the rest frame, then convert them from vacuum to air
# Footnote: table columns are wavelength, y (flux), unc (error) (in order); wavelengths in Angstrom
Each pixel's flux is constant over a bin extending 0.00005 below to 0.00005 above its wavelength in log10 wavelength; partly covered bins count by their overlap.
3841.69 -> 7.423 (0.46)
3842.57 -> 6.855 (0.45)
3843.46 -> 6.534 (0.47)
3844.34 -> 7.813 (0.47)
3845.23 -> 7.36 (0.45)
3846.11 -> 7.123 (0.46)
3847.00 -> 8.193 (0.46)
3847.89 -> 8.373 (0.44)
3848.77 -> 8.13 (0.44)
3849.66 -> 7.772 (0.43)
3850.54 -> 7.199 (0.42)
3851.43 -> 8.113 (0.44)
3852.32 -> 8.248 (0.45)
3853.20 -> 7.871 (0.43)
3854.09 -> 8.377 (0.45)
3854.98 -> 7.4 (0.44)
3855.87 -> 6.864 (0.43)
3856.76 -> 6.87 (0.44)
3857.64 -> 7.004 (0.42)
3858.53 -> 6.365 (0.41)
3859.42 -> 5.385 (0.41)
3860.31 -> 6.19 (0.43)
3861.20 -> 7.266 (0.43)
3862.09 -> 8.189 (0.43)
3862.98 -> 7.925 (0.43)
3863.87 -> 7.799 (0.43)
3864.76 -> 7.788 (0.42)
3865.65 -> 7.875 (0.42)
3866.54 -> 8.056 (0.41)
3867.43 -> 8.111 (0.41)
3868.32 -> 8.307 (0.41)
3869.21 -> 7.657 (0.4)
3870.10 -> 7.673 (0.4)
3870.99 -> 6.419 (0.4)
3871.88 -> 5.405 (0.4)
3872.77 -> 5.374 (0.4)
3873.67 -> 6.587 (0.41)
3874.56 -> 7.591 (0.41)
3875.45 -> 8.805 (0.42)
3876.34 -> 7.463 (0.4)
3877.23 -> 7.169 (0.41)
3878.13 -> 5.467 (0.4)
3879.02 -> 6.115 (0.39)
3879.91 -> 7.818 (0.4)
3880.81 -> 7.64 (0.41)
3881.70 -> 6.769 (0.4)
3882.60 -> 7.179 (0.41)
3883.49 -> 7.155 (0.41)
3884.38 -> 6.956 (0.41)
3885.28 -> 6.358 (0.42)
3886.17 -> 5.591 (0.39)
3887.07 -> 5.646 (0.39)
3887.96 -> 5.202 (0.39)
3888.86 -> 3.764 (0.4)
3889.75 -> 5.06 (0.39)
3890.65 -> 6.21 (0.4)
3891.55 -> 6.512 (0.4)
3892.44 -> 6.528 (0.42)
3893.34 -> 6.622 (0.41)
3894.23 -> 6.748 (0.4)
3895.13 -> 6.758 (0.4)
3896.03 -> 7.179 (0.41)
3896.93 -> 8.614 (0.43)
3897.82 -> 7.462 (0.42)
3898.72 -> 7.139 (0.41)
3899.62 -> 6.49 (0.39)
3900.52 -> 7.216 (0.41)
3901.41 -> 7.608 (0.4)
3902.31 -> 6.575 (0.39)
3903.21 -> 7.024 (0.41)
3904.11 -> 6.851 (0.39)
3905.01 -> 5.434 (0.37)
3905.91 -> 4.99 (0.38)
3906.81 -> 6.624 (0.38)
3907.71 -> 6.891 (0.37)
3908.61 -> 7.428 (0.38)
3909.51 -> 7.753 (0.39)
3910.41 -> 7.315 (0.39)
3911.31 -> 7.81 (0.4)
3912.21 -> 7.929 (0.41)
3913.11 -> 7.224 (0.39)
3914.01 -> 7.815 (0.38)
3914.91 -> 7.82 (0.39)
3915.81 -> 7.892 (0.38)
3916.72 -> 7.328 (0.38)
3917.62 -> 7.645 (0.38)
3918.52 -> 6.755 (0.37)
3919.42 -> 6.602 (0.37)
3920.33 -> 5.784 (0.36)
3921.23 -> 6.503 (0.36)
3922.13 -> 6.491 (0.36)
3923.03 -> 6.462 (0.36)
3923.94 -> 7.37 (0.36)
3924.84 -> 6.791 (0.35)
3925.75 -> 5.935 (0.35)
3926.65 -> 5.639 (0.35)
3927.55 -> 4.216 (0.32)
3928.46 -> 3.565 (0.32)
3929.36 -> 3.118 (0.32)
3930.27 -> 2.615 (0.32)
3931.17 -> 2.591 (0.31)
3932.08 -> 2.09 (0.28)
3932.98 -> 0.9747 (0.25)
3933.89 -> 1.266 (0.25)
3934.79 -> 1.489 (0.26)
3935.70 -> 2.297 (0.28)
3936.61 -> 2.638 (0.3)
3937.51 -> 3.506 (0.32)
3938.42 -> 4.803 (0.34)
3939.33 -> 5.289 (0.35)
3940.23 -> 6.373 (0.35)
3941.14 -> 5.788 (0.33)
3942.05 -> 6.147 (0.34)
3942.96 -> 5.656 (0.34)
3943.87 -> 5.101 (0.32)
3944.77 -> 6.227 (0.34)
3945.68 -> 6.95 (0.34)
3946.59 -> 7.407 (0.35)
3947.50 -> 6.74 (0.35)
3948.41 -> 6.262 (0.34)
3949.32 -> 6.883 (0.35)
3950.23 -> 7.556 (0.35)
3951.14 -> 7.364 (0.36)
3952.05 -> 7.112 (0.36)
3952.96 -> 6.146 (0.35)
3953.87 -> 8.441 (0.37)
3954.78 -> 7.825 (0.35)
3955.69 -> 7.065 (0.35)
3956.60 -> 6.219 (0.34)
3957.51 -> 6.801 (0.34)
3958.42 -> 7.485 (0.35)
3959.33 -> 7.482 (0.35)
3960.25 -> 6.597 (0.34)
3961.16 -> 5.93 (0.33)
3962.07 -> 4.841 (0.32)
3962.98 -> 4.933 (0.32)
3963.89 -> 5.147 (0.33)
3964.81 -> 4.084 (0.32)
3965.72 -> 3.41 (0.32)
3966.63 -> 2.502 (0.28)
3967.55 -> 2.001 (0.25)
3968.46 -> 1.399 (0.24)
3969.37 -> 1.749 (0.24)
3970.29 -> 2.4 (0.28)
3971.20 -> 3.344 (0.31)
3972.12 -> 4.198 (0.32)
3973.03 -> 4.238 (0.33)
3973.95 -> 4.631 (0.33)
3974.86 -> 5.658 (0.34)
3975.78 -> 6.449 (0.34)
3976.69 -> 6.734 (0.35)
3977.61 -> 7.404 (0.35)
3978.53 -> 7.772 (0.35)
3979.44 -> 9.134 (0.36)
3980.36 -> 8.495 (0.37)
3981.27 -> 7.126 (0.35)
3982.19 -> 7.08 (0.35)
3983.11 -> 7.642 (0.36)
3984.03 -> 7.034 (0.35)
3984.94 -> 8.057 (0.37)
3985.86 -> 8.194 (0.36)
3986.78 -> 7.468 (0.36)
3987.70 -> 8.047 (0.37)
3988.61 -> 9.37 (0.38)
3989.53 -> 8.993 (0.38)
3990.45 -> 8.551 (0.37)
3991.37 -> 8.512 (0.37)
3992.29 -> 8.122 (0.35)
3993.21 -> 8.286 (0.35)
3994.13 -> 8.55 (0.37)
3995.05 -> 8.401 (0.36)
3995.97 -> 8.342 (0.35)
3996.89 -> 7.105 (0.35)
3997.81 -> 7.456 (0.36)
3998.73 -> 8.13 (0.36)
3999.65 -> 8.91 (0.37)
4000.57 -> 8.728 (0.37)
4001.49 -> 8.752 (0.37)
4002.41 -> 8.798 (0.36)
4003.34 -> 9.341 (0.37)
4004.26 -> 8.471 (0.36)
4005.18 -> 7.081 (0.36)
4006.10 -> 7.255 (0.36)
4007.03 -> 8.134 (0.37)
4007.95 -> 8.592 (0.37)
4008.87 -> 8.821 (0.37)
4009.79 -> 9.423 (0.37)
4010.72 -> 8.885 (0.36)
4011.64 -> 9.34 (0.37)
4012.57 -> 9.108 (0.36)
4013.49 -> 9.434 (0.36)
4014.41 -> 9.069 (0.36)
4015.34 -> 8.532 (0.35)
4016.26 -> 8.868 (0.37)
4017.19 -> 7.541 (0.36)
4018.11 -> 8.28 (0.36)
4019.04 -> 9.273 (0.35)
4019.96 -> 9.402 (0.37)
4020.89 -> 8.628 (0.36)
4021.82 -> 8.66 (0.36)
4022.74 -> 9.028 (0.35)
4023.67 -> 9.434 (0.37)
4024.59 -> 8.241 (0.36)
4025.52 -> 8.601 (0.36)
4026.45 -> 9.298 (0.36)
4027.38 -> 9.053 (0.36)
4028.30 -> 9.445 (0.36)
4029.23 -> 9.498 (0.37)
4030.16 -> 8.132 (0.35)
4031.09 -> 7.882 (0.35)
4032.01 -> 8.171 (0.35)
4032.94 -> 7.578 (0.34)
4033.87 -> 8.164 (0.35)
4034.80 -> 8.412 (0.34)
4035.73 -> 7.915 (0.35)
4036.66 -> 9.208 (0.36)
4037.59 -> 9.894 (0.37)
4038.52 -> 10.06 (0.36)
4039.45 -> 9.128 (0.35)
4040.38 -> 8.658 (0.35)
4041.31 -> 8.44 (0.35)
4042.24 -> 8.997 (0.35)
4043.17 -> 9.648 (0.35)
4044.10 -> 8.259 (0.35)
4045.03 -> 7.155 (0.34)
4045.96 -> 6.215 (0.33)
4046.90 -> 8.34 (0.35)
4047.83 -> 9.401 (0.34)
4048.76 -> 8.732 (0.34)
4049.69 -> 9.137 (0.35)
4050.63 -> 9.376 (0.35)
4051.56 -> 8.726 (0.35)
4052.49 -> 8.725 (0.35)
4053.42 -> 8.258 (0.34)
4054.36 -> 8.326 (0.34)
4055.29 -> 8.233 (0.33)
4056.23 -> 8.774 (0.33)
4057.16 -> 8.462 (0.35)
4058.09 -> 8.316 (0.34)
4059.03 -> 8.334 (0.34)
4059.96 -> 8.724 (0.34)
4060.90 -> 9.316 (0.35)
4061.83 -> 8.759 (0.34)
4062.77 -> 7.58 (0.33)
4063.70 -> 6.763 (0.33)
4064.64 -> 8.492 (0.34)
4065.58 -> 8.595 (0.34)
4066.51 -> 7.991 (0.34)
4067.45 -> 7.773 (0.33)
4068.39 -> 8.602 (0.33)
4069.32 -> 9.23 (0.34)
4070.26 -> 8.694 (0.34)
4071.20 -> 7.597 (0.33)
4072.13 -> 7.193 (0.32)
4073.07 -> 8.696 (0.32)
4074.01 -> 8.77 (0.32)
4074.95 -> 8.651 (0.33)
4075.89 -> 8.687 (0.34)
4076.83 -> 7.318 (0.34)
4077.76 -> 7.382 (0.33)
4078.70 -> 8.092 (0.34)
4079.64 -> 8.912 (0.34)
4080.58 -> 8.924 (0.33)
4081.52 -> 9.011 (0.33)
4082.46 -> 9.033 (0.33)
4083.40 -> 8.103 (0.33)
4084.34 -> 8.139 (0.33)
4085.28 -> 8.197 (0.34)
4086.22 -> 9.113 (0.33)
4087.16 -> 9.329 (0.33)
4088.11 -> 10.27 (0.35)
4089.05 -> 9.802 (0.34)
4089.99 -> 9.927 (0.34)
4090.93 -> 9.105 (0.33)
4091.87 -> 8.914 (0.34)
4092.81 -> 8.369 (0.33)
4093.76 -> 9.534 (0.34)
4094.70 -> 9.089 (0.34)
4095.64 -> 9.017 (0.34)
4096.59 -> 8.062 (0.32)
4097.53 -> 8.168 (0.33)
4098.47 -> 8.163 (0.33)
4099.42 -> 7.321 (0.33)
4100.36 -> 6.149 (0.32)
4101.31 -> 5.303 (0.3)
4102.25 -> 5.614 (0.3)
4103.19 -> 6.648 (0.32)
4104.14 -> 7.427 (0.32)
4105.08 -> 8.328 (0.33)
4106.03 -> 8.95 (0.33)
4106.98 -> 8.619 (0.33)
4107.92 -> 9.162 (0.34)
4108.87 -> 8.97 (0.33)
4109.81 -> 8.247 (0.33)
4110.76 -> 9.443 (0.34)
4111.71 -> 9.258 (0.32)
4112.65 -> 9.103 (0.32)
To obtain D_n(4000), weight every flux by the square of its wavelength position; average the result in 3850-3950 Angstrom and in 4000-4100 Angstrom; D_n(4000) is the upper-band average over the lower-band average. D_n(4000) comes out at 1.46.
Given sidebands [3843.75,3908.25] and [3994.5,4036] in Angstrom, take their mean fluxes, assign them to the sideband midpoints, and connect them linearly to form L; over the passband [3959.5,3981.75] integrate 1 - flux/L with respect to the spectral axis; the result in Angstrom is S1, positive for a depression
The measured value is 8.4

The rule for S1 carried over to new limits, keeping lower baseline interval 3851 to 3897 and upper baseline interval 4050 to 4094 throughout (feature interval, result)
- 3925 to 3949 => 9.7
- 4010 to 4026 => -1.4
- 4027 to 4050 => -0.9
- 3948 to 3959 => 0.7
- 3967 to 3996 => 4.5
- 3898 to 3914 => 0.5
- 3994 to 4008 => -0.4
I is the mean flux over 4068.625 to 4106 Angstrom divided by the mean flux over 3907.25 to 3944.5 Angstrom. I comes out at 1.5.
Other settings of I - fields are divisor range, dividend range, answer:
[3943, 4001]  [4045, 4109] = 1.27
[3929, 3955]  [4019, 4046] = 1.73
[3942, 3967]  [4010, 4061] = 1.39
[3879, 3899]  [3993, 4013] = 1.29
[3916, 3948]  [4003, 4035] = 1.71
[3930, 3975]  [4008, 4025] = 1.81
